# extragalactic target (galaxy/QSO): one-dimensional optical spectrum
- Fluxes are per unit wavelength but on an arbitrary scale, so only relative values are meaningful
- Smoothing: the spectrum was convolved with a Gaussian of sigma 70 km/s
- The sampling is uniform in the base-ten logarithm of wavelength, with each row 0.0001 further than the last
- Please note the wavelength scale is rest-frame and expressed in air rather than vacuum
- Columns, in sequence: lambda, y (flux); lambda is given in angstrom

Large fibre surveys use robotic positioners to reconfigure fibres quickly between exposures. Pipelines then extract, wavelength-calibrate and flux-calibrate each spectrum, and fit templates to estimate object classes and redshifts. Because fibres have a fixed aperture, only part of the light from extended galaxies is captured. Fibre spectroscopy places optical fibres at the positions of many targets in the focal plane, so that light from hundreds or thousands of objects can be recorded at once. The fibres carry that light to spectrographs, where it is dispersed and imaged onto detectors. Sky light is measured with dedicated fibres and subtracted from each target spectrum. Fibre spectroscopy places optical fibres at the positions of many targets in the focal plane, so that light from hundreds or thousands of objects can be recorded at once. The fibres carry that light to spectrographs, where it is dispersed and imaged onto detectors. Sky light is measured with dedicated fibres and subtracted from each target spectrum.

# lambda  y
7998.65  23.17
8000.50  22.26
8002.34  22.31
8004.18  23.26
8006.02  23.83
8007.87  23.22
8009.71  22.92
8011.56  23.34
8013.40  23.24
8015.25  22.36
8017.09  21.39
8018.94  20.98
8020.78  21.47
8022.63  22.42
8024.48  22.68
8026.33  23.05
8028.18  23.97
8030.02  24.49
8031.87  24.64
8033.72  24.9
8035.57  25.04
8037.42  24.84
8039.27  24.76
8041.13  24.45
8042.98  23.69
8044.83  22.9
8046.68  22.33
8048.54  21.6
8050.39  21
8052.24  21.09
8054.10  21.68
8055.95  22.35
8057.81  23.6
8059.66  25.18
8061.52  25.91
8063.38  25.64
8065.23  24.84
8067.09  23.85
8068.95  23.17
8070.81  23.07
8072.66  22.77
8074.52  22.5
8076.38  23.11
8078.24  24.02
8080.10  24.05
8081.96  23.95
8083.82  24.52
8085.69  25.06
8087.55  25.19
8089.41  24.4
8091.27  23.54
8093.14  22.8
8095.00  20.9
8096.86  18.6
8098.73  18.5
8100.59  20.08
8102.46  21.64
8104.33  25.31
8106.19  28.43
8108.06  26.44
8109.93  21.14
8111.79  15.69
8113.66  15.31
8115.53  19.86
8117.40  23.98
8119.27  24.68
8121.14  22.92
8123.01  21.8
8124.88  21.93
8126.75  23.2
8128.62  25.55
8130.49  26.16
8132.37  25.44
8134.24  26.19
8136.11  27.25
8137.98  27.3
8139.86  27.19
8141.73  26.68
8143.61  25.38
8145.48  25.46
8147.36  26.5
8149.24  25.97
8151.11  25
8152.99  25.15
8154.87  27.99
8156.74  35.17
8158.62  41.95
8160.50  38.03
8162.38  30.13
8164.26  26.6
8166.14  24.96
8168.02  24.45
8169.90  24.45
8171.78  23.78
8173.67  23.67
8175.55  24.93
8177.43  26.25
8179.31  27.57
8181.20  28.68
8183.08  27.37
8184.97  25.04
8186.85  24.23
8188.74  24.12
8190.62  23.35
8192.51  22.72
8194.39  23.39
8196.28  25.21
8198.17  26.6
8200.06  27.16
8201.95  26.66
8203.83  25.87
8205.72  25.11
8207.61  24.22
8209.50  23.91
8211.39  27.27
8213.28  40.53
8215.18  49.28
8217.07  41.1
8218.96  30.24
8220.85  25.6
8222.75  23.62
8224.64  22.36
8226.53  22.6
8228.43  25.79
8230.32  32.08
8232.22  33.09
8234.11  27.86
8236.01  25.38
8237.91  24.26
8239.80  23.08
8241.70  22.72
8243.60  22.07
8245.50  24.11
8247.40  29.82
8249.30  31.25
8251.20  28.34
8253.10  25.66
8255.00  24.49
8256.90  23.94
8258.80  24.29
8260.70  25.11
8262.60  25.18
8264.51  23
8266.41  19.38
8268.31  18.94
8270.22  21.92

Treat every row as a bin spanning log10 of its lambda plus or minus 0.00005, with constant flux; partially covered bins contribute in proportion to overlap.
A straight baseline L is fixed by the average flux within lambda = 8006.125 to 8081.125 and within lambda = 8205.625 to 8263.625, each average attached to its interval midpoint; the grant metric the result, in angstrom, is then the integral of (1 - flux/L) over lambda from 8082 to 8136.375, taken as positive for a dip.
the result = 4.03 angstrom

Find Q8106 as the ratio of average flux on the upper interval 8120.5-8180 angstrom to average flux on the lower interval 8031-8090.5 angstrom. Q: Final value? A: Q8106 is 1.1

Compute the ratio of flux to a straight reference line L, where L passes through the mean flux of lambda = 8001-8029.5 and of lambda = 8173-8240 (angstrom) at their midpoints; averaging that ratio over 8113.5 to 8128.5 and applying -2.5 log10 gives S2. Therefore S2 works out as 0.14 mag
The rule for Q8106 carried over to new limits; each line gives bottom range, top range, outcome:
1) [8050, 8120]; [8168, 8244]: 1.17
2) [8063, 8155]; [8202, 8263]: 1.16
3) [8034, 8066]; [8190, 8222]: 1.22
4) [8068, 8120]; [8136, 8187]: 1.22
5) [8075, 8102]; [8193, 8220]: 1.30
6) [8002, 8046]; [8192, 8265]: 1.16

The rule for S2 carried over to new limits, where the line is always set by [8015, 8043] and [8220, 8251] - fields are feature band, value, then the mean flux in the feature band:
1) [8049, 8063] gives 0.04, 23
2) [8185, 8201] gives 0.04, 24.6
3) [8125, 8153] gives -0.04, 25.8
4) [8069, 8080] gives 0.04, 23.2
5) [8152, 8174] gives -0.16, 29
